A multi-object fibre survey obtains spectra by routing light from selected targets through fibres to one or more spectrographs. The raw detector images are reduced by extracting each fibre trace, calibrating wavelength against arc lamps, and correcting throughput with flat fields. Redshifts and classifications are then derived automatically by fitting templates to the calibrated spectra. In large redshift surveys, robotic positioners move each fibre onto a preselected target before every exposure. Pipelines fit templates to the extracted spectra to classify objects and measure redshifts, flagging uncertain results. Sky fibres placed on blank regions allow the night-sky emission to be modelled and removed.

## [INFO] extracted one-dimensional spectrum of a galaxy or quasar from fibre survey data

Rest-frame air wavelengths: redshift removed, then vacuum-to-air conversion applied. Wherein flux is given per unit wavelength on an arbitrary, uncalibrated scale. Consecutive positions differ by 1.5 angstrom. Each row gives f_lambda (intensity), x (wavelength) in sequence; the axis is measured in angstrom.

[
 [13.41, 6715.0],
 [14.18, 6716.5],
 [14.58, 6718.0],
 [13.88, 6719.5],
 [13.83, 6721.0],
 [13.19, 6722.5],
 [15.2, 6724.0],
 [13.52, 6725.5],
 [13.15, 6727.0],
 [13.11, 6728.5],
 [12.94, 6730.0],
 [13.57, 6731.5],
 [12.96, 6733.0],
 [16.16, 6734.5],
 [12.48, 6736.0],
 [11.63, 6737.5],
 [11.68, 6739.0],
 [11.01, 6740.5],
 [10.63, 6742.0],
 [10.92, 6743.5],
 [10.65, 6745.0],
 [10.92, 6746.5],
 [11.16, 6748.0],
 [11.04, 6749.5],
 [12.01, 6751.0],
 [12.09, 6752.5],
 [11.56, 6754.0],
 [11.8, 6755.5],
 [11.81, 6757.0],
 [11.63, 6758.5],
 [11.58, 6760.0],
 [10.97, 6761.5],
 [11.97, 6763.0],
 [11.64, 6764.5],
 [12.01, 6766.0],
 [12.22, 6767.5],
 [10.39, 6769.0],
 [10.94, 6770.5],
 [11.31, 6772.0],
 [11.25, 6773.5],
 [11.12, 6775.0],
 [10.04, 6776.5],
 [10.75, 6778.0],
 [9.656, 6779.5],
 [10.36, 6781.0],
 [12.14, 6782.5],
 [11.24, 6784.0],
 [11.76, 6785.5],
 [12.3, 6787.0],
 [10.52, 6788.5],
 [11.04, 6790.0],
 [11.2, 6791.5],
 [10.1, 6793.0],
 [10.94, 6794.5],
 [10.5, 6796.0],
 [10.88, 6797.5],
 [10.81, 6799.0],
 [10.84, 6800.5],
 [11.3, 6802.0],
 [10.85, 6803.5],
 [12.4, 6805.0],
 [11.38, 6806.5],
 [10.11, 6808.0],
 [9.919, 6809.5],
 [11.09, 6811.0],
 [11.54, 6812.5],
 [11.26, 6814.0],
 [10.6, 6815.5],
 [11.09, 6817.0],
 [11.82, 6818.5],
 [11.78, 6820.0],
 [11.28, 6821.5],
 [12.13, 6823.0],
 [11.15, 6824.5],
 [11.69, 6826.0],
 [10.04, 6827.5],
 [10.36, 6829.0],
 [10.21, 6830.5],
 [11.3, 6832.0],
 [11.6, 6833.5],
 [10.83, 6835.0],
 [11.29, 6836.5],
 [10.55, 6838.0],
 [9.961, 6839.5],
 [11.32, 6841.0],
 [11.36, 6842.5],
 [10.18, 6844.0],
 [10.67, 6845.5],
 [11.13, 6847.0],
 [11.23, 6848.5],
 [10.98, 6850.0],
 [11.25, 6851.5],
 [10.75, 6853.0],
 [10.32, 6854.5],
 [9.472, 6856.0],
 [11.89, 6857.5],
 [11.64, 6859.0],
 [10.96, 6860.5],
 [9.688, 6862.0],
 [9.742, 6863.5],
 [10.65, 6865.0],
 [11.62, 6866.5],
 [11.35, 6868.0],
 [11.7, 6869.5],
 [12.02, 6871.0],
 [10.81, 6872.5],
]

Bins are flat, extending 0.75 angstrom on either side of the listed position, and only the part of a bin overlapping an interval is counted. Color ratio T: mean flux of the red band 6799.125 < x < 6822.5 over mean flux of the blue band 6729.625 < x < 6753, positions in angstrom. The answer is 0.9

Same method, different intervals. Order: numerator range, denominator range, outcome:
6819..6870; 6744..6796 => 0.97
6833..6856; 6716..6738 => 0.79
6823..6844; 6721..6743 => 0.84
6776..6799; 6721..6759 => 0.89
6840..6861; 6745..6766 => 0.95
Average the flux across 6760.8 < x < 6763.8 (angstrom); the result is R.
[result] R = 11.5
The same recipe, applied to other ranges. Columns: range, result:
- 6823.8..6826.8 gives 11.4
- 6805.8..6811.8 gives 10.6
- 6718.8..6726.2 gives 13.9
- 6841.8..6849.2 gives 10.9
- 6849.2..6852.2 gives 11.1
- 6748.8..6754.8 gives 11.7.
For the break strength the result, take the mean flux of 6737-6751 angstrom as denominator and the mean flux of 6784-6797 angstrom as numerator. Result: 1.0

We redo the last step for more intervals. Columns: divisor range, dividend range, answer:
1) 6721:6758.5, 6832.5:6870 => 0.88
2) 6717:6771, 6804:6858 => 0.90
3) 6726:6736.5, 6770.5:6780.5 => 0.79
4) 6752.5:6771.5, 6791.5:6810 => 0.94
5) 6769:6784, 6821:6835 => 1.02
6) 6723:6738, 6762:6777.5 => 0.84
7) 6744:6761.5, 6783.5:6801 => 0.96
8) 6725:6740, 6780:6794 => 0.85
